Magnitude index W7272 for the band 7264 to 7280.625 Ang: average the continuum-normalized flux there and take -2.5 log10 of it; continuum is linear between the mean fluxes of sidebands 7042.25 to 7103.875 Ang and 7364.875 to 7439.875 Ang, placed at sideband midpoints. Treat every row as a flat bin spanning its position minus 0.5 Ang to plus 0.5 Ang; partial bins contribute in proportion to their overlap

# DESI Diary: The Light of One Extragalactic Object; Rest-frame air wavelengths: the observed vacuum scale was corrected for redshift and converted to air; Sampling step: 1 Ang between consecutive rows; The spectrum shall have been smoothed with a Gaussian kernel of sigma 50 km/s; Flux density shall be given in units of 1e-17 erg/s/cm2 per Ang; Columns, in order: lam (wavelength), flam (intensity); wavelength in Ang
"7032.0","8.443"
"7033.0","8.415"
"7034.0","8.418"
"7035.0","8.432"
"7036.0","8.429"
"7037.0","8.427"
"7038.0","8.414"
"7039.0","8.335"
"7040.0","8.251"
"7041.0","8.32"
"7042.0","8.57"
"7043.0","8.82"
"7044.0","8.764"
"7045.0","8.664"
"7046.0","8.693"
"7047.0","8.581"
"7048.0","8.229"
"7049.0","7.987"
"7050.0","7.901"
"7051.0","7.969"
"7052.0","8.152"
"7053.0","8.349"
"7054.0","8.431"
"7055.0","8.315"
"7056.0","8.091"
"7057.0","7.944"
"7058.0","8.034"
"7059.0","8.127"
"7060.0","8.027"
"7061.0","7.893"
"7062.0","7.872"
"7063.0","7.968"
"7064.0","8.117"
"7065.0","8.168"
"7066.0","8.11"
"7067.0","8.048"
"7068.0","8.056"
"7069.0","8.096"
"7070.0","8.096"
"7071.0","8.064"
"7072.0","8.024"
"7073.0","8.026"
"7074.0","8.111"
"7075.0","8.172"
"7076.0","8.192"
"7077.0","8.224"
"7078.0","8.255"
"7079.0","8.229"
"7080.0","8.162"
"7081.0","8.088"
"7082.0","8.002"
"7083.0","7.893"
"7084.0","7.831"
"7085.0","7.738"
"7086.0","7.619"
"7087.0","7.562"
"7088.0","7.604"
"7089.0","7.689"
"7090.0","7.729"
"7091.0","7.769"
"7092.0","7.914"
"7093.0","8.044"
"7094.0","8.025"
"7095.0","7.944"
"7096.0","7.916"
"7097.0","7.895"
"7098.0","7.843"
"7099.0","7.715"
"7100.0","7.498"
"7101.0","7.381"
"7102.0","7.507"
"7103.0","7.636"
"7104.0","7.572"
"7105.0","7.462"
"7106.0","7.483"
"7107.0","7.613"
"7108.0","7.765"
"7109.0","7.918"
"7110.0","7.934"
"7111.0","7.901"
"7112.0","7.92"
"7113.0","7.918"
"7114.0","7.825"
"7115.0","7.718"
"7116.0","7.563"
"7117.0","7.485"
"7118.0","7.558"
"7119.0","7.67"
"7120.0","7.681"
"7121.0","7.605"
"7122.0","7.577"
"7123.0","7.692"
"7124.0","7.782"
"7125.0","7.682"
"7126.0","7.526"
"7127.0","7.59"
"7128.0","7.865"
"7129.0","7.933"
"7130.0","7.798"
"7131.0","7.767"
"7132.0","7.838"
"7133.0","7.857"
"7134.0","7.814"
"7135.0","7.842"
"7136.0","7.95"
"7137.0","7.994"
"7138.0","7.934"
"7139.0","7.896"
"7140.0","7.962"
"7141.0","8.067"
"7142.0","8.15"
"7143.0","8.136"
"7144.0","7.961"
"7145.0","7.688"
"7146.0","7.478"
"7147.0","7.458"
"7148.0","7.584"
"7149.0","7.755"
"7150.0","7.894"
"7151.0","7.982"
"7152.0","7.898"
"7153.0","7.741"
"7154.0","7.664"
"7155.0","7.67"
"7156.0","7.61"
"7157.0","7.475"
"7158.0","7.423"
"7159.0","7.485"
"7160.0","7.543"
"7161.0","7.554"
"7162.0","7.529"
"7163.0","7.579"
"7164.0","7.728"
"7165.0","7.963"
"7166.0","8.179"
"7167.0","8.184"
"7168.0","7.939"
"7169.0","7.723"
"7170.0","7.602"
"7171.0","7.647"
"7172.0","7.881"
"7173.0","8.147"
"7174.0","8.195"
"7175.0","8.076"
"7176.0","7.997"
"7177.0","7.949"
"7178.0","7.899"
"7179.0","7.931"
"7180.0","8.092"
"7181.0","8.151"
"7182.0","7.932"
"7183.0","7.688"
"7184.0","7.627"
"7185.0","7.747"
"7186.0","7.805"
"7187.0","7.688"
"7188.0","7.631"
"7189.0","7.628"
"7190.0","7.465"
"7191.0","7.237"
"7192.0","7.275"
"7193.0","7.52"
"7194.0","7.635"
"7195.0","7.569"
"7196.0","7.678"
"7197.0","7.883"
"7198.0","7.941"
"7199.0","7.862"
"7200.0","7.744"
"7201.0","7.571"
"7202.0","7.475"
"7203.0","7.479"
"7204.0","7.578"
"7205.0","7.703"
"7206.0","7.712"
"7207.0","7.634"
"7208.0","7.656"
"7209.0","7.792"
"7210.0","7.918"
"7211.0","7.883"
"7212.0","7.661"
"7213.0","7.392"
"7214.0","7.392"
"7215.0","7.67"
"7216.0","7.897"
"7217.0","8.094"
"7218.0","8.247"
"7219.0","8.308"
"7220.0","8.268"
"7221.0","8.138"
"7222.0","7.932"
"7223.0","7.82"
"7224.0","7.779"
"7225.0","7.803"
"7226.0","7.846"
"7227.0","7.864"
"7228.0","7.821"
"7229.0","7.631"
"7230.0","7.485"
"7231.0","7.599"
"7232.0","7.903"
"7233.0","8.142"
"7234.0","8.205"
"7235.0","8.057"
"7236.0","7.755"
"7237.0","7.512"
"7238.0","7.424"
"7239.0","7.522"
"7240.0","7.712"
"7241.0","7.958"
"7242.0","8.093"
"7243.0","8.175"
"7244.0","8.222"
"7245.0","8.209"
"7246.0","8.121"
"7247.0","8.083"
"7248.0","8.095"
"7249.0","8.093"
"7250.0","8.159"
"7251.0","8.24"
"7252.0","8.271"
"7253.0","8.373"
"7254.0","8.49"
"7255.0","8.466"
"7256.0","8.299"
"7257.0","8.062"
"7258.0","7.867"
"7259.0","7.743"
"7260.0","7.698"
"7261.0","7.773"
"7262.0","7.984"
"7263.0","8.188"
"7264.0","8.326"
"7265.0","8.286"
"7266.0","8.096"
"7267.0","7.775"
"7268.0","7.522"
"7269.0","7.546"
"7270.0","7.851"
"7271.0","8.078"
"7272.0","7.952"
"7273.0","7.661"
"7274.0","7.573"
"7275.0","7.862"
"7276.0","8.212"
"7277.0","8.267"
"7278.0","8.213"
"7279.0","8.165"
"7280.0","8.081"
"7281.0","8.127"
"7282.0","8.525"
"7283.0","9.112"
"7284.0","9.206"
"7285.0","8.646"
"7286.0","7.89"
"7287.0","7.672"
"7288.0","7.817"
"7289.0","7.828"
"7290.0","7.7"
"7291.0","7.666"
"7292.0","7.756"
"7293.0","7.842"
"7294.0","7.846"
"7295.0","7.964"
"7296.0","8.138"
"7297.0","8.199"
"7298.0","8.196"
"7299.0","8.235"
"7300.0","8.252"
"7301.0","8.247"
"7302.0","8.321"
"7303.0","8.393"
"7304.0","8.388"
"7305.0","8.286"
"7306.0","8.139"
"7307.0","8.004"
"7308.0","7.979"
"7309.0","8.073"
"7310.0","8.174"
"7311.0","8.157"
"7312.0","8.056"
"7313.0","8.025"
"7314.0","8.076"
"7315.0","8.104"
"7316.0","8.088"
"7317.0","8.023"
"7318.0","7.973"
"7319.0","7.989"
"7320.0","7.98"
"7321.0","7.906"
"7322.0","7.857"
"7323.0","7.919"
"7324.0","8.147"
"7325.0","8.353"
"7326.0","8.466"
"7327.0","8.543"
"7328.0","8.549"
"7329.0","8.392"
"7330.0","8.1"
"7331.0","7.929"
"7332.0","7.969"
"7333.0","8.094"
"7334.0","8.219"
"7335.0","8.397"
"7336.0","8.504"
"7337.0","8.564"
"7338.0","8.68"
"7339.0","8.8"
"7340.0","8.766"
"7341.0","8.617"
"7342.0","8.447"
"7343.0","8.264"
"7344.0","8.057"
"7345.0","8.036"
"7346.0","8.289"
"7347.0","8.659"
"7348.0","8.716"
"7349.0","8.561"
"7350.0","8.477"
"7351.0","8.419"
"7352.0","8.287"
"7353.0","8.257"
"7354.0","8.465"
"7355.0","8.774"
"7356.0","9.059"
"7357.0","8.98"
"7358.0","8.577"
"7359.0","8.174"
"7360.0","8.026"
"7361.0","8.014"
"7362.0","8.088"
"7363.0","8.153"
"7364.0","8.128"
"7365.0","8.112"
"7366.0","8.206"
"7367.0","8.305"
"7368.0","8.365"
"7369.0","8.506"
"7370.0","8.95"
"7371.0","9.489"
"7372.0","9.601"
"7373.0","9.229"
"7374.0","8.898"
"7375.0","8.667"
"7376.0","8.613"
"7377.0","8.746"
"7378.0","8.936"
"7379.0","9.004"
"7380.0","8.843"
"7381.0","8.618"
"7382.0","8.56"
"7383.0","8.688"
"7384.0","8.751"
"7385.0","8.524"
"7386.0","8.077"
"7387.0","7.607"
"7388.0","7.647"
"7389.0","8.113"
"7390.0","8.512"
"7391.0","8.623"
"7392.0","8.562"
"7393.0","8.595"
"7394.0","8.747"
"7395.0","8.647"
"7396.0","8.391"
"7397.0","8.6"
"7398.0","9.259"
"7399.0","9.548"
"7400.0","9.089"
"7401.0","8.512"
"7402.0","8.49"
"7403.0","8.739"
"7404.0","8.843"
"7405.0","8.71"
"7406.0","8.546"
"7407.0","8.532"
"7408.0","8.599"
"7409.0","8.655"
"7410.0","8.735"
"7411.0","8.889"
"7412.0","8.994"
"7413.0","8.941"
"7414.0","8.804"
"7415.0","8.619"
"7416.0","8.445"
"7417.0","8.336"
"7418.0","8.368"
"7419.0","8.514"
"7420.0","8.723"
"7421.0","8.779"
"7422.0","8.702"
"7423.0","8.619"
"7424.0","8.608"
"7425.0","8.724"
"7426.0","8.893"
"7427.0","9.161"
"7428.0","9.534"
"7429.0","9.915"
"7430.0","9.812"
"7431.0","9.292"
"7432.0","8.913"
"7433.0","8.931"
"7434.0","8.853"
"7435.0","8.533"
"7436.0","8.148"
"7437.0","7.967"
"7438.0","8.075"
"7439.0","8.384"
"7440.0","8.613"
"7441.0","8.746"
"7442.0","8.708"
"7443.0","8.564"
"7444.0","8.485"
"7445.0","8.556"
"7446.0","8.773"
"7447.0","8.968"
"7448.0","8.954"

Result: 0.06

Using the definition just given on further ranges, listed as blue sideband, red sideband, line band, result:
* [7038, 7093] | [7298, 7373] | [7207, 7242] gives 0.06 mag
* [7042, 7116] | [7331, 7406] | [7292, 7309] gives 0.04 mag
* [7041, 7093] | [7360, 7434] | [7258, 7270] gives 0.07 mag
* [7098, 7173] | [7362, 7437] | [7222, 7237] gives 0.03 mag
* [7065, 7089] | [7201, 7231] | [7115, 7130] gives 0.04 mag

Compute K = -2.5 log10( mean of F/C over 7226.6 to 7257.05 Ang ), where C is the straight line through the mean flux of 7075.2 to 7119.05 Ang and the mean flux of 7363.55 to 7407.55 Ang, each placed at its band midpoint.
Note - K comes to 0.03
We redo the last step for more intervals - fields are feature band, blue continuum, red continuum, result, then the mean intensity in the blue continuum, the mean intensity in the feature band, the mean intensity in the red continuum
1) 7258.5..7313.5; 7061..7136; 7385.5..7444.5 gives 0.04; 7.84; 8.07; 8.68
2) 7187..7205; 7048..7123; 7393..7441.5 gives 0.08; 7.9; 7.6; 8.76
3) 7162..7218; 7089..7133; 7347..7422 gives 0.03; 7.73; 7.76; 8.6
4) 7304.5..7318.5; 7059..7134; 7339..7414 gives 0.04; 7.84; 8.08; 8.59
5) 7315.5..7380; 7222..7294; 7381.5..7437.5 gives 0.00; 8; 8.43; 8.69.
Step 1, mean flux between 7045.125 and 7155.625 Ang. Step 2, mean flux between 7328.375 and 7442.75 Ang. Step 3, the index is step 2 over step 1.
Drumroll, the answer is 1.1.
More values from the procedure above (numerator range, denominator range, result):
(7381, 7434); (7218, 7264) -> 1.09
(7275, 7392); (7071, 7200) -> 1.07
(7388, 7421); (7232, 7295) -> 1.08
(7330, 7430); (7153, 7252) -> 1.10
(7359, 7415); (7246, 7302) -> 1.07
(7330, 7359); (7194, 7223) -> 1.09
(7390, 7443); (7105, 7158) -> 1.13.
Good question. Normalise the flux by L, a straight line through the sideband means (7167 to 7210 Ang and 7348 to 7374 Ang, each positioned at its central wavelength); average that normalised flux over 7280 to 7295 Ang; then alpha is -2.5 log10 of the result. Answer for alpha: 0.01 mag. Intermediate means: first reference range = 7.75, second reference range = 8.54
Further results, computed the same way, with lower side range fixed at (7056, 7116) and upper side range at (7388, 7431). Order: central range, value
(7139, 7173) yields 0.04 mag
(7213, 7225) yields 0.04 mag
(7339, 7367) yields 0.03 mag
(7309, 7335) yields 0.05 mag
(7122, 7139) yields 0.03 mag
